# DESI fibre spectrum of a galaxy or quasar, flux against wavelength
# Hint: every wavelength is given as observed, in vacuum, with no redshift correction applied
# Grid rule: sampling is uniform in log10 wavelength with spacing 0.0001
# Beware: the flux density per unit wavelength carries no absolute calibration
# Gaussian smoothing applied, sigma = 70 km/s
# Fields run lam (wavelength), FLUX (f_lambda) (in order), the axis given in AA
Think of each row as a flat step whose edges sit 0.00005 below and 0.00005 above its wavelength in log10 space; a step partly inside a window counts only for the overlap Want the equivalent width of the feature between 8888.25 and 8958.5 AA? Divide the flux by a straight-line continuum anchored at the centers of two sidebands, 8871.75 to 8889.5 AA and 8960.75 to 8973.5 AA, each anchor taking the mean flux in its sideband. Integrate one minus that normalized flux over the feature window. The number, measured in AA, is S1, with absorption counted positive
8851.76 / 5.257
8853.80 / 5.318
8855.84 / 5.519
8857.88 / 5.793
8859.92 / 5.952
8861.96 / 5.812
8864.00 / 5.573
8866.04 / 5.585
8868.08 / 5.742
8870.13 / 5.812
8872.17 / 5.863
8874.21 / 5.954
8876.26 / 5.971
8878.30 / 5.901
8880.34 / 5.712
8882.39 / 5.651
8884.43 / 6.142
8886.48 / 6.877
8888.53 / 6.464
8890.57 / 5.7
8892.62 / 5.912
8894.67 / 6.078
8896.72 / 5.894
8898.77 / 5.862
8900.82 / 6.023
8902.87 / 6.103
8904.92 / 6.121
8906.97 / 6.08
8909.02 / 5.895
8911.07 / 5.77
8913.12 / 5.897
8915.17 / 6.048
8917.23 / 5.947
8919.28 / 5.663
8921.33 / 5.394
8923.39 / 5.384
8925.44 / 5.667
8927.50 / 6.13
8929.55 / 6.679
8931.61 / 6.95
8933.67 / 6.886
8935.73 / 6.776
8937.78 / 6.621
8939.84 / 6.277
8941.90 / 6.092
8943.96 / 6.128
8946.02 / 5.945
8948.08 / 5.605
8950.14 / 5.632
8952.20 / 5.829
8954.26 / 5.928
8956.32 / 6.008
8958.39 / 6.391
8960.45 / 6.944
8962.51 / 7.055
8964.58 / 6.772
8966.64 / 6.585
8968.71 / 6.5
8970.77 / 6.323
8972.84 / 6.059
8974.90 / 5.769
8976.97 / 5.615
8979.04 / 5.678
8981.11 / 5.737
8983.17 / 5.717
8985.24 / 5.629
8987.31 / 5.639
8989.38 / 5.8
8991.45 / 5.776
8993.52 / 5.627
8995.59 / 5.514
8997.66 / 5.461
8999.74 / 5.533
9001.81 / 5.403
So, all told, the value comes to 3.09 AA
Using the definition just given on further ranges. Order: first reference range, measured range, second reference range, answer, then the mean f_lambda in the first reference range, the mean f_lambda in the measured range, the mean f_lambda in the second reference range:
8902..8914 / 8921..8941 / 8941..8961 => -1.00 AA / 5.98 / 6.3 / 6.03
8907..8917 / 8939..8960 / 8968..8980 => -0.18 AA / 5.92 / 6.01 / 5.98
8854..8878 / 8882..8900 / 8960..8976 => -0.42 AA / 5.77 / 6.08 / 6.48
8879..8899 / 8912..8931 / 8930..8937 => 2.11 AA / 6.03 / 5.89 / 6.84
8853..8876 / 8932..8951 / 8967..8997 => -1.49 AA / 5.73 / 6.25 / 5.83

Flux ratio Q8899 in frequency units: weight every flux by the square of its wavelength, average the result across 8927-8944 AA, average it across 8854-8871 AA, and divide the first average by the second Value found 1.2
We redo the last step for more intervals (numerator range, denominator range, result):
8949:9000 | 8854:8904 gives 1.04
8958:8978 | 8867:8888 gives 1.09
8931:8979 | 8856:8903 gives 1.08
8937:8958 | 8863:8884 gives 1.06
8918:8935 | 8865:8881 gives 1.06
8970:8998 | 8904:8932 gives 0.98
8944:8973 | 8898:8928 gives 1.08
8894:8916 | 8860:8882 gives 1.04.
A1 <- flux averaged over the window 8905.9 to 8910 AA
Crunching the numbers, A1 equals 5.99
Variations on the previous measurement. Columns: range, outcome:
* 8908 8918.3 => 5.91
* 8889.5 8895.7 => 5.9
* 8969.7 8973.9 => 6.2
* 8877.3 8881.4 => 5.8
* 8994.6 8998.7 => 5.48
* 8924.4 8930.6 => 6.16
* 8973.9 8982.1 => 5.69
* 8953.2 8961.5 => 6.32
